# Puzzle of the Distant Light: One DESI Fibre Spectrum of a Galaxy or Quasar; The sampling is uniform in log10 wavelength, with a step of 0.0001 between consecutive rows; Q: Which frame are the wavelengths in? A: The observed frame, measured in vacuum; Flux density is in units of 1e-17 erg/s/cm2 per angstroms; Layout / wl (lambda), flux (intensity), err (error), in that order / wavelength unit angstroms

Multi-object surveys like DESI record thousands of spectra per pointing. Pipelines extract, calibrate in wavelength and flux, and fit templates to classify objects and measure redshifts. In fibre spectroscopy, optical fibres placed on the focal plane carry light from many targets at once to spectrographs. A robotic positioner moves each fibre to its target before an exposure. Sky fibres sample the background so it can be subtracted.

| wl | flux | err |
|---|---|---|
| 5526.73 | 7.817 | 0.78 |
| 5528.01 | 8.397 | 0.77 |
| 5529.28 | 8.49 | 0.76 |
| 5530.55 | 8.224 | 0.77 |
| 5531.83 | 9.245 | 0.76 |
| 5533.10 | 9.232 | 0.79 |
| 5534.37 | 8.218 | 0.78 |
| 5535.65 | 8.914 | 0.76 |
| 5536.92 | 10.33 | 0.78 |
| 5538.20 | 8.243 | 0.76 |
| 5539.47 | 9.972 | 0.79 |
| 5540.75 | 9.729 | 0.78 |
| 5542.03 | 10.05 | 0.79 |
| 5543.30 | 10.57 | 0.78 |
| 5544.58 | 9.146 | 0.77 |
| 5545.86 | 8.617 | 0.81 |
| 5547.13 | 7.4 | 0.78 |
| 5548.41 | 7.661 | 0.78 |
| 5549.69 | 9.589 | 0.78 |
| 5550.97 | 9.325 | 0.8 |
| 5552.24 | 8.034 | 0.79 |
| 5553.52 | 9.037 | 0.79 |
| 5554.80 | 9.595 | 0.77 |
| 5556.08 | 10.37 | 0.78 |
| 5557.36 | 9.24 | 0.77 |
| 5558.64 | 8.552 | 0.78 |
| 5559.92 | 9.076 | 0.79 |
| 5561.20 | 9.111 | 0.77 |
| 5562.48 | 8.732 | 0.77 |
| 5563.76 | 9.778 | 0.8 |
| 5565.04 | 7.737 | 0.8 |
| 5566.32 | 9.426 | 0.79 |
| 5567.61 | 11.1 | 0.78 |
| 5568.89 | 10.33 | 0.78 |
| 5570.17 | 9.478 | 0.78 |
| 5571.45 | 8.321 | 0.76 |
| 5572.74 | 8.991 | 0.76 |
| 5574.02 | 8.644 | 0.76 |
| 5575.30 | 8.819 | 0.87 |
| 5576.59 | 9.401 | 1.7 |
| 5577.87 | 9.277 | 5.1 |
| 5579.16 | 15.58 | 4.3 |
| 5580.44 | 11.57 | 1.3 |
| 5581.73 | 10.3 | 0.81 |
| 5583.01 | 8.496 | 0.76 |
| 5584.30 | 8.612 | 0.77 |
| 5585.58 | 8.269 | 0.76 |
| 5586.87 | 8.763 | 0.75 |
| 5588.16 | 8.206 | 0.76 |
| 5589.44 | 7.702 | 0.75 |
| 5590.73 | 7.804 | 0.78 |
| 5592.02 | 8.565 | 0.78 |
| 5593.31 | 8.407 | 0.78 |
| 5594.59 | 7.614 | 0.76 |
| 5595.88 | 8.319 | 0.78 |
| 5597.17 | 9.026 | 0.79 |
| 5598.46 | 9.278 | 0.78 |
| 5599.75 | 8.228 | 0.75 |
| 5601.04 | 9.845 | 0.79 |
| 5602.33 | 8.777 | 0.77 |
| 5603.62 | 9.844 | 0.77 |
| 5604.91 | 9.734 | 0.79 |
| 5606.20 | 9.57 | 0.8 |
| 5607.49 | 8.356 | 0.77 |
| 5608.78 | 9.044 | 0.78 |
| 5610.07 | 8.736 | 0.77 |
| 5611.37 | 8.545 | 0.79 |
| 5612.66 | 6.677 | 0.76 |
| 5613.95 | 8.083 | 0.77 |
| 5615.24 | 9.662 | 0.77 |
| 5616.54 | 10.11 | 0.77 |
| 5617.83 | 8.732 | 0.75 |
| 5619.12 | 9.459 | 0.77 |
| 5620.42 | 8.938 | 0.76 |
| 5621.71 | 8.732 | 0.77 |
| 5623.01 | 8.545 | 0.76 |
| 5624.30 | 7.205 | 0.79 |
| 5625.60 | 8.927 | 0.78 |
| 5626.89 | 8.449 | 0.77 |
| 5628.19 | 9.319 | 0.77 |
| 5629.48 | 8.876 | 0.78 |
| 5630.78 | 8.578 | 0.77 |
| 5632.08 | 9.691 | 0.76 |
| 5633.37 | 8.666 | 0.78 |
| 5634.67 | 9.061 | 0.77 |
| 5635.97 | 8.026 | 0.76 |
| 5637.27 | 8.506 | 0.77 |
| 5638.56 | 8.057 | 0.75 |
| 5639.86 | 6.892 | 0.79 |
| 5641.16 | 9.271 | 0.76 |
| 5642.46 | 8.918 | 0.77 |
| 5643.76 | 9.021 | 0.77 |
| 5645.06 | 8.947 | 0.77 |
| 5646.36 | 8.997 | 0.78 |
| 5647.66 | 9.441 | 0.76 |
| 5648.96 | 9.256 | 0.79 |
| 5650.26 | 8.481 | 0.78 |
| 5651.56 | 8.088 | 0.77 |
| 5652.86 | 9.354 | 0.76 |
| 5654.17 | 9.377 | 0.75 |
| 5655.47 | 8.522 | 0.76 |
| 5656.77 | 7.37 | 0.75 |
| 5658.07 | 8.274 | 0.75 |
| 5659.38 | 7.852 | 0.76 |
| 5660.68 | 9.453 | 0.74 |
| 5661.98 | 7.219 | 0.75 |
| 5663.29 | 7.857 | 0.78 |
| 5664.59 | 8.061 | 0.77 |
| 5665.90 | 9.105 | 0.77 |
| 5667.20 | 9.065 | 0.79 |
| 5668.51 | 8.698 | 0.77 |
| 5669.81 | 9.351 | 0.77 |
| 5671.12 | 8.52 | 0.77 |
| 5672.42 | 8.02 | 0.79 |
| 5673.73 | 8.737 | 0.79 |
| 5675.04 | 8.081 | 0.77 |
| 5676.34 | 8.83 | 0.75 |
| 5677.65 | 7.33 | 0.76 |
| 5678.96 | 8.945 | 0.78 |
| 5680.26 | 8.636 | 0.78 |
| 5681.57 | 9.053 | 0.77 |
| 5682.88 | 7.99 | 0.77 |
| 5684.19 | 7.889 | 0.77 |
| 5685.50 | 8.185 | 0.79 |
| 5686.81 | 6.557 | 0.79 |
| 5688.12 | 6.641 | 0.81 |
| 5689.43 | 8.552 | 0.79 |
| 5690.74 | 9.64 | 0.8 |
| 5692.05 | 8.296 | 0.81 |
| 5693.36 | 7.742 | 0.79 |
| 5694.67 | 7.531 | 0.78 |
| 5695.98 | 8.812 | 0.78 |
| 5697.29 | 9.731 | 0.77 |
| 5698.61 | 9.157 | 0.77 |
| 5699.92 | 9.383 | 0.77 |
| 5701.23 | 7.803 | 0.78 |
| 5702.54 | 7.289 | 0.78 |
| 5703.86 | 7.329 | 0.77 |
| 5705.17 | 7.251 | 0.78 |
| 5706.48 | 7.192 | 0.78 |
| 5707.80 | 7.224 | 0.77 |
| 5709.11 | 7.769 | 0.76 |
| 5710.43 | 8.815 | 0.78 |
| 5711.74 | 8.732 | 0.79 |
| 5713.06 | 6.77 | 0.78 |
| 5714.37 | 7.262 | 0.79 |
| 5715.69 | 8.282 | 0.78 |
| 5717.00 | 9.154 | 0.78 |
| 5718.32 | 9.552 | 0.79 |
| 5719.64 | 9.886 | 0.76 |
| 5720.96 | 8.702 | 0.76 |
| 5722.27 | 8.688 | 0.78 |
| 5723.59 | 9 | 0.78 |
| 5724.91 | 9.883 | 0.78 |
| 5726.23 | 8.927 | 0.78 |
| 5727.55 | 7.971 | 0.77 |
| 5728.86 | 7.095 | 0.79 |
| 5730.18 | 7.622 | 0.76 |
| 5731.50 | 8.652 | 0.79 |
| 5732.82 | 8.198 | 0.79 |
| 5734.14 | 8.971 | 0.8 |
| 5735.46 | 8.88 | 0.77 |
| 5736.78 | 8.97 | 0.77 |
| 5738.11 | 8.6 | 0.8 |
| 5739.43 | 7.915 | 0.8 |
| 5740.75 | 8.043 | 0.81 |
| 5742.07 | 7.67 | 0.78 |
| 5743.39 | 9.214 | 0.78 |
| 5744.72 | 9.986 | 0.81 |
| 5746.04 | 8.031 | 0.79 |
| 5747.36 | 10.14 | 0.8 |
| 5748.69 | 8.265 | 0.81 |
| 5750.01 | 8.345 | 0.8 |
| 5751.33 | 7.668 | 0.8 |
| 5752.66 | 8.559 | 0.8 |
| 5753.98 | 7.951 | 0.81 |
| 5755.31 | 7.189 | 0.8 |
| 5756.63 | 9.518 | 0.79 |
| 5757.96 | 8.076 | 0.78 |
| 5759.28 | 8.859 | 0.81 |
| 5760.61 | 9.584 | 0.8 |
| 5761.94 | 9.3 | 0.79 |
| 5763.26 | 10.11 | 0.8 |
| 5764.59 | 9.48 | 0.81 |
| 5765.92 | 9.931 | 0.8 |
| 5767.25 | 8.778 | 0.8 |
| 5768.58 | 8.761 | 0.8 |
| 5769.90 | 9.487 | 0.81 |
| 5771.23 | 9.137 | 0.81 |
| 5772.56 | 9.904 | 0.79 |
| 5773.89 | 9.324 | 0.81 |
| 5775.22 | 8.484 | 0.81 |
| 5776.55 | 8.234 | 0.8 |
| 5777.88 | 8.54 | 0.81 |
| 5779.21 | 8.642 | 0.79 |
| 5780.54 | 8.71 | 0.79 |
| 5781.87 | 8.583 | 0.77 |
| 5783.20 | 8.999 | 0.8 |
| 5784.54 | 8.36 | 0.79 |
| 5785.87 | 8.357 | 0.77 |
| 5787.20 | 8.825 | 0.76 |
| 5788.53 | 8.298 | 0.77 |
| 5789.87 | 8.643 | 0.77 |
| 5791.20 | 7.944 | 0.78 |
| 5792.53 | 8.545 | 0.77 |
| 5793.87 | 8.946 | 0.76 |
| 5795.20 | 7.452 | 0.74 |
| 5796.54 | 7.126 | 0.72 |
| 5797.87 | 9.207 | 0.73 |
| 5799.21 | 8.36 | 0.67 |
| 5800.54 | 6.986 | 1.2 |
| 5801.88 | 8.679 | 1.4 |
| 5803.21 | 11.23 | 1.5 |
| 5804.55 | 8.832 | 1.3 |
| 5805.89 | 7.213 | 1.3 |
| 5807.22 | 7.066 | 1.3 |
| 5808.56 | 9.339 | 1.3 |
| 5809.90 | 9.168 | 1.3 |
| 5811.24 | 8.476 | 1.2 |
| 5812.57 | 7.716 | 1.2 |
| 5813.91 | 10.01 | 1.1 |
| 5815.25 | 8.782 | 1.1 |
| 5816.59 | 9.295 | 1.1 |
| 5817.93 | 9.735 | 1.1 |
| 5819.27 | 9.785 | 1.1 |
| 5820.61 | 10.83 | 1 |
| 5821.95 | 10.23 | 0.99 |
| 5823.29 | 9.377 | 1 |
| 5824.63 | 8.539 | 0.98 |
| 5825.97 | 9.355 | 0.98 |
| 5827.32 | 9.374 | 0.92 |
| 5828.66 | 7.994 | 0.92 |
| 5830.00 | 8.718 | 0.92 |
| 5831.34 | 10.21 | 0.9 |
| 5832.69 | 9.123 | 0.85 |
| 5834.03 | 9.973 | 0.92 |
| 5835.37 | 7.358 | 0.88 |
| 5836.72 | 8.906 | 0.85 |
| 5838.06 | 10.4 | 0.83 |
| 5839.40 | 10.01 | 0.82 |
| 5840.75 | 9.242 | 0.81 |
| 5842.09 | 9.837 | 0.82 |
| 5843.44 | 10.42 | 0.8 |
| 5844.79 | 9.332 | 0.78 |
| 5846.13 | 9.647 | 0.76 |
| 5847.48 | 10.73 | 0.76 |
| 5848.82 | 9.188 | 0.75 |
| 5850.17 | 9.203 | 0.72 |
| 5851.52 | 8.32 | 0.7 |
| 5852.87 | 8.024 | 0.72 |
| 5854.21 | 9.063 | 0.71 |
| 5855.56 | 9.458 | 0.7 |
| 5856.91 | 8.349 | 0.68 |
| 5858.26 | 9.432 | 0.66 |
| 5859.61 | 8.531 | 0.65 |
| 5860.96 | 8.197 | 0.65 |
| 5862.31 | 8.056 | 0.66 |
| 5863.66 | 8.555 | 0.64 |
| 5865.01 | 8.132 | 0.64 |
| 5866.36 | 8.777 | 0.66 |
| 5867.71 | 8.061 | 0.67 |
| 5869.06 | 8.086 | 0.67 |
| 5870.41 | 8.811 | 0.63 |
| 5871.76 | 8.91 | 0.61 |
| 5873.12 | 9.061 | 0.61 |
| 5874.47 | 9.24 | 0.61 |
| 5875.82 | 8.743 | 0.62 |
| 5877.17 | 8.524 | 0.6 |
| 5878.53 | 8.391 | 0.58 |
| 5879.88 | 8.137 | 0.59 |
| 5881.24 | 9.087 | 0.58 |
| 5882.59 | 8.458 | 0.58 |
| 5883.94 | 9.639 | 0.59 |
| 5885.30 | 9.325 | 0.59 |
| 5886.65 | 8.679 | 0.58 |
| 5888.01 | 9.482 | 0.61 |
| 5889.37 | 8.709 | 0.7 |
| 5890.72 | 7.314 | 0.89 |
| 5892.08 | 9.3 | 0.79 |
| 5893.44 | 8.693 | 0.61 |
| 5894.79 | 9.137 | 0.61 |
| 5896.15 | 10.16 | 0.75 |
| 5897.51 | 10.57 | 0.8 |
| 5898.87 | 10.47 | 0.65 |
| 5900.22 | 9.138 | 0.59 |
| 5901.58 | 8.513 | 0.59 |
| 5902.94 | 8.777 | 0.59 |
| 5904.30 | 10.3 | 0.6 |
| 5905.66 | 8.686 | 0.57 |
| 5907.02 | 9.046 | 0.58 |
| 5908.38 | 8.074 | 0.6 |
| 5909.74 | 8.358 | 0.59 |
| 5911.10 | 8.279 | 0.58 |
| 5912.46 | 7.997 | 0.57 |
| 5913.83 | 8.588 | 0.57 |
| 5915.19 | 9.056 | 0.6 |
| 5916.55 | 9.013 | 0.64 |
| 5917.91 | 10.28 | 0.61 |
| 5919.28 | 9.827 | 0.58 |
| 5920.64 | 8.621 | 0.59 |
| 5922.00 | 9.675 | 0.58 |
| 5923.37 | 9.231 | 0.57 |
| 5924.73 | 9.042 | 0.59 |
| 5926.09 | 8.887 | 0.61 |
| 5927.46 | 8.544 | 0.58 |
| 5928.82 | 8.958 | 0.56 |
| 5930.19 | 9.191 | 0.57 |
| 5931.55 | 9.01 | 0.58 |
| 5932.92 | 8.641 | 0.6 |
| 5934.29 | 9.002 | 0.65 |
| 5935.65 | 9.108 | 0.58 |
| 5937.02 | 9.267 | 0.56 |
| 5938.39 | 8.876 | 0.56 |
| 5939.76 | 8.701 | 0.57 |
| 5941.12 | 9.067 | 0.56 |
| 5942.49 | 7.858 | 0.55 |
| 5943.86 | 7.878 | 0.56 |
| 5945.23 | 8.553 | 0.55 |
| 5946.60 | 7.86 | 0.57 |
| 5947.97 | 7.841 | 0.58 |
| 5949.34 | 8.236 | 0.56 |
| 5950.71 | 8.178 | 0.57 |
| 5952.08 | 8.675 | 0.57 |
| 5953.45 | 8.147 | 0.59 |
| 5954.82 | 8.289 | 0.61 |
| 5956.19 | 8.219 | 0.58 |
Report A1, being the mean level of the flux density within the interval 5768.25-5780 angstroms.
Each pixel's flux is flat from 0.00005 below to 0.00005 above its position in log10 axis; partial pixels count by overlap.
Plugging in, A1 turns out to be 8.95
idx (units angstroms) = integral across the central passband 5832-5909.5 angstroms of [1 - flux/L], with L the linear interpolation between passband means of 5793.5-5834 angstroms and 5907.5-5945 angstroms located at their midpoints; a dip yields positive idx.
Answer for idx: -1.08 angstroms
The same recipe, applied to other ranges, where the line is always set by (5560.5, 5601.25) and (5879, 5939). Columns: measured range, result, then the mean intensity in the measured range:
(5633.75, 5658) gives 1.3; 8.63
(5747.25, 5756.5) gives 0.8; 8.26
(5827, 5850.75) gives -1.0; 9.43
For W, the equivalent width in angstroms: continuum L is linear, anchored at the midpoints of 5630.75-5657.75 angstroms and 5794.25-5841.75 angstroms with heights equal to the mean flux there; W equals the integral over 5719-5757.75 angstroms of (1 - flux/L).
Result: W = 1.25 angstroms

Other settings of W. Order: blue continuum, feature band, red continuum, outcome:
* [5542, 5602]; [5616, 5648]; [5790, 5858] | 1.2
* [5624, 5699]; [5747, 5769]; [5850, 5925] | -0.4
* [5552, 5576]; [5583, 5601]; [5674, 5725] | 1.2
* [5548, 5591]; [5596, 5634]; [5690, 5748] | 0.6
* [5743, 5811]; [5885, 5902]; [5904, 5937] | -0.5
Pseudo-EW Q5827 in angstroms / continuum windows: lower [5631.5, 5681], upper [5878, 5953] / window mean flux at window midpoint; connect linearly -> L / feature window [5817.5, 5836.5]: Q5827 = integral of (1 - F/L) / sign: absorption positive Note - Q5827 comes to -1.16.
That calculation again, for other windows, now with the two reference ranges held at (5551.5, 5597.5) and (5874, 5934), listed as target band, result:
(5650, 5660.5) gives 0.77 angstroms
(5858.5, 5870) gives 0.85 angstroms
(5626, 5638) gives 0.46 angstroms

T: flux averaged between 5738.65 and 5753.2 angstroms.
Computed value 8.53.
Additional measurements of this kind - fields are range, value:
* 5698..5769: 8.53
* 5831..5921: 9.01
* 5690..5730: 8.36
